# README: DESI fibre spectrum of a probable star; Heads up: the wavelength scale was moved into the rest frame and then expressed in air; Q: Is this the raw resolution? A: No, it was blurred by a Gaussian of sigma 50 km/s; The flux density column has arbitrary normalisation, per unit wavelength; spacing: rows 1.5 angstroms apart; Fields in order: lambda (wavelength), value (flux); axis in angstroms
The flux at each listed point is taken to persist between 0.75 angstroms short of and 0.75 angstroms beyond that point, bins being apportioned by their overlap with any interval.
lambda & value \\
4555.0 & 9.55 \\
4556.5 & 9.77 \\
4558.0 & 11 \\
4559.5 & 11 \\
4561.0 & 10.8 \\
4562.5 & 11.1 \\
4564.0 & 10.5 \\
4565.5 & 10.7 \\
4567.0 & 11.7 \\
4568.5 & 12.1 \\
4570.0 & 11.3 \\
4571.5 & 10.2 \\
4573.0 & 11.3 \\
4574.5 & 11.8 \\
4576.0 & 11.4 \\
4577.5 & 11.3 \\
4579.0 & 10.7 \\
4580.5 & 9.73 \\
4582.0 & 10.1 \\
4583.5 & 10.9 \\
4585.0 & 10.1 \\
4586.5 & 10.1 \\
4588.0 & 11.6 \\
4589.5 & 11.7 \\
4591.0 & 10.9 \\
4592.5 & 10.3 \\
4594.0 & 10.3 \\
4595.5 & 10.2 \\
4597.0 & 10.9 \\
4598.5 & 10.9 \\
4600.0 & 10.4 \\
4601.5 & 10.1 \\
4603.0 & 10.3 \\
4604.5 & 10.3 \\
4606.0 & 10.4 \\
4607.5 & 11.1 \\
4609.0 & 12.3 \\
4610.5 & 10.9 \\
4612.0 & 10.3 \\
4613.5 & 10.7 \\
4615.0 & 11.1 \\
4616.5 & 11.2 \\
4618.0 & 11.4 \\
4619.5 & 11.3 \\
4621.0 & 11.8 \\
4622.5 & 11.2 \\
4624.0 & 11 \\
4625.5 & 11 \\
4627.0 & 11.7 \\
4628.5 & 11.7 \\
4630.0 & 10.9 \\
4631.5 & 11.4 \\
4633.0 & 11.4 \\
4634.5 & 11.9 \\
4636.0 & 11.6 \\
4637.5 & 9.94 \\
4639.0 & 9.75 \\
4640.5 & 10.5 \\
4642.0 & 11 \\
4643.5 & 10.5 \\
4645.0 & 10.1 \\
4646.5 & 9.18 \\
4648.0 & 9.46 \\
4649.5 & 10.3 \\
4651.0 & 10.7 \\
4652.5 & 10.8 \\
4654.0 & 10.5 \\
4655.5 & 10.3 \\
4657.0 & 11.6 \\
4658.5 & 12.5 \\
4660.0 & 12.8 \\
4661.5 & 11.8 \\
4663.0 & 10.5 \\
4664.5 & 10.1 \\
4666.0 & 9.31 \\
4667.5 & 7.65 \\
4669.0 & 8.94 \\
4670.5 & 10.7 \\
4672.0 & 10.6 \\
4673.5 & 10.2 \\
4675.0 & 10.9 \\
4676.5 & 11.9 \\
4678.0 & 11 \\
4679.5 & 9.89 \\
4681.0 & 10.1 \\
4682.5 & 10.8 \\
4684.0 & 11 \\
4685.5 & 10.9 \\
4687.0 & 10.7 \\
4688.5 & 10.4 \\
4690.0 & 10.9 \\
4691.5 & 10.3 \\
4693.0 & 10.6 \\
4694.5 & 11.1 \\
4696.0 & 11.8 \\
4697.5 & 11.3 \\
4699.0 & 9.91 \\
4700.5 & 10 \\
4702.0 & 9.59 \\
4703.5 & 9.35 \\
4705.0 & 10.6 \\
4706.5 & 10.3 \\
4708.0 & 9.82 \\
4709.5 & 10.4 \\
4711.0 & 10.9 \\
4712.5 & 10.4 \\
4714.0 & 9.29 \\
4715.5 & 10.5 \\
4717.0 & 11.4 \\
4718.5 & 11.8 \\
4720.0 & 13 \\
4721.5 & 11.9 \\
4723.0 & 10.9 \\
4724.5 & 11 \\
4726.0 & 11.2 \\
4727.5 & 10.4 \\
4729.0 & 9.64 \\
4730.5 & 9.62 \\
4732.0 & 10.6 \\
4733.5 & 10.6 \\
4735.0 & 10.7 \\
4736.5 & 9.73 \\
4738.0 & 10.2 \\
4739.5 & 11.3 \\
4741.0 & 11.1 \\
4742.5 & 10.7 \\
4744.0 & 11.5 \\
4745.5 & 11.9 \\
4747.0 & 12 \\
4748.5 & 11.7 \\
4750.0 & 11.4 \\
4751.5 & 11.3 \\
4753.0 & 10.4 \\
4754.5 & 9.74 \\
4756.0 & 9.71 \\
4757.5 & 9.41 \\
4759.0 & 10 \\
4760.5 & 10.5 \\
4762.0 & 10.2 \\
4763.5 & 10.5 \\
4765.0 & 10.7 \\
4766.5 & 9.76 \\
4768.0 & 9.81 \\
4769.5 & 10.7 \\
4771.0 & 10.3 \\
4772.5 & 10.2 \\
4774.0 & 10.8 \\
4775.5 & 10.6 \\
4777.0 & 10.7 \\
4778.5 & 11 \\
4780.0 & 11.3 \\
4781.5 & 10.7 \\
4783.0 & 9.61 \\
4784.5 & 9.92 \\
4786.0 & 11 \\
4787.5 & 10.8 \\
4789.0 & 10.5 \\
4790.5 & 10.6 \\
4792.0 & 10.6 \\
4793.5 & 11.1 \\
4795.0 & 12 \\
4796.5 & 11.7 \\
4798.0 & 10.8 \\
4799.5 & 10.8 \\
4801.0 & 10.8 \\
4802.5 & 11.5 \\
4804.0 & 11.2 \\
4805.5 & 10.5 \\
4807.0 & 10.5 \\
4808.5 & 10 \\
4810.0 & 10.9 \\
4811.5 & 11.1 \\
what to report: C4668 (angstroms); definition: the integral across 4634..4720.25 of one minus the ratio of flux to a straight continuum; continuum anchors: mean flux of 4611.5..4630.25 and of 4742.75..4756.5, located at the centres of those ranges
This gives 4.5 angstroms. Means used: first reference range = 11.2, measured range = 10.6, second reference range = 11.1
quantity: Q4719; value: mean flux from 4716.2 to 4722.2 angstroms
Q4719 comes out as 12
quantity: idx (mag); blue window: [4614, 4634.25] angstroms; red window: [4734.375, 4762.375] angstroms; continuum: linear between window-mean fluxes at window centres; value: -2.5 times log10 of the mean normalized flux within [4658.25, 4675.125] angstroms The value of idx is 0.07 mag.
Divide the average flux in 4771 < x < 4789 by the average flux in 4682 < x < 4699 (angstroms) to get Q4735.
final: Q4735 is 0.98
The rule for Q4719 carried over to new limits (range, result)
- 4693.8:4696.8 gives 11.5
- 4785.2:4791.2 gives 10.7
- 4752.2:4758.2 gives 9.83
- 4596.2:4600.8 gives 10.7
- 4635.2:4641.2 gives 10.5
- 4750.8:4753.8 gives 10.8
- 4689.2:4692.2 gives 10.6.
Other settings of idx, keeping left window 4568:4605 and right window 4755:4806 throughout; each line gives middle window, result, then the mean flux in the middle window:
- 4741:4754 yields -0.07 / 11.3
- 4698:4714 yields 0.06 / 10.1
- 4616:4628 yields -0.06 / 11.3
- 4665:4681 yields 0.06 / 10.1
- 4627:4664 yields -0.02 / 10.9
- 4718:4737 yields -0.02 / 10.9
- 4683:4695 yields -0.01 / 10.7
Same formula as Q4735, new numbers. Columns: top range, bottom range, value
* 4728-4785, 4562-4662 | 0.97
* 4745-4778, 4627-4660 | 0.97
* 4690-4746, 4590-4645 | 0.98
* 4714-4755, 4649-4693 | 1.03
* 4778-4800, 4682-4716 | 1.03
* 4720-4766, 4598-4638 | 0.97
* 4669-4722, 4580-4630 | 0.98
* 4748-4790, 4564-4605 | 0.97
